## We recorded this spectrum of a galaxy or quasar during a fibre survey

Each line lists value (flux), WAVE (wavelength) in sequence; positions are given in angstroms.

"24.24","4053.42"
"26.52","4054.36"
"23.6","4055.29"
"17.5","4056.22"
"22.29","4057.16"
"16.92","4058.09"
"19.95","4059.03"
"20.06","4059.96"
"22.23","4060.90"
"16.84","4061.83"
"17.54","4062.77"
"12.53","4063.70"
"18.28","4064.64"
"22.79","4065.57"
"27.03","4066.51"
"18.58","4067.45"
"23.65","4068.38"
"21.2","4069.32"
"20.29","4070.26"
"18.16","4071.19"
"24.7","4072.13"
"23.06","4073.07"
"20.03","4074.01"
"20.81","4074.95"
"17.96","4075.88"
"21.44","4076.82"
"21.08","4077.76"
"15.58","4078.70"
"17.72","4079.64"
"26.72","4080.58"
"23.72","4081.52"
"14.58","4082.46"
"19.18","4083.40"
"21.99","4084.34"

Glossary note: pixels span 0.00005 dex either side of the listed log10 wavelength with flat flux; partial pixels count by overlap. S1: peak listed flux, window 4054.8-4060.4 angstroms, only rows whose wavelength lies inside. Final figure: 23.6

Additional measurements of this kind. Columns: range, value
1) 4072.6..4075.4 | 23.06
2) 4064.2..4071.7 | 27.03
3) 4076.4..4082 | 26.72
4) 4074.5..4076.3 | 20.81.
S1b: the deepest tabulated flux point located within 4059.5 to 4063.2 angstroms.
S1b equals 16.84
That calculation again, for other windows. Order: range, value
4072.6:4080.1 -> 15.58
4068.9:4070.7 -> 20.29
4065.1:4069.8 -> 18.58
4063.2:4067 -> 12.53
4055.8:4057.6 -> 17.5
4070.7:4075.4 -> 18.16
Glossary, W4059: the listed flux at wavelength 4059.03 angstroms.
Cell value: 19.95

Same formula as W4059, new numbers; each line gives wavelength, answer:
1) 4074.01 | 20.03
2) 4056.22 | 17.5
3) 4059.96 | 20.06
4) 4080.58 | 26.72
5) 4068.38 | 23.65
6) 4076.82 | 21.44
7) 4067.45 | 18.58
